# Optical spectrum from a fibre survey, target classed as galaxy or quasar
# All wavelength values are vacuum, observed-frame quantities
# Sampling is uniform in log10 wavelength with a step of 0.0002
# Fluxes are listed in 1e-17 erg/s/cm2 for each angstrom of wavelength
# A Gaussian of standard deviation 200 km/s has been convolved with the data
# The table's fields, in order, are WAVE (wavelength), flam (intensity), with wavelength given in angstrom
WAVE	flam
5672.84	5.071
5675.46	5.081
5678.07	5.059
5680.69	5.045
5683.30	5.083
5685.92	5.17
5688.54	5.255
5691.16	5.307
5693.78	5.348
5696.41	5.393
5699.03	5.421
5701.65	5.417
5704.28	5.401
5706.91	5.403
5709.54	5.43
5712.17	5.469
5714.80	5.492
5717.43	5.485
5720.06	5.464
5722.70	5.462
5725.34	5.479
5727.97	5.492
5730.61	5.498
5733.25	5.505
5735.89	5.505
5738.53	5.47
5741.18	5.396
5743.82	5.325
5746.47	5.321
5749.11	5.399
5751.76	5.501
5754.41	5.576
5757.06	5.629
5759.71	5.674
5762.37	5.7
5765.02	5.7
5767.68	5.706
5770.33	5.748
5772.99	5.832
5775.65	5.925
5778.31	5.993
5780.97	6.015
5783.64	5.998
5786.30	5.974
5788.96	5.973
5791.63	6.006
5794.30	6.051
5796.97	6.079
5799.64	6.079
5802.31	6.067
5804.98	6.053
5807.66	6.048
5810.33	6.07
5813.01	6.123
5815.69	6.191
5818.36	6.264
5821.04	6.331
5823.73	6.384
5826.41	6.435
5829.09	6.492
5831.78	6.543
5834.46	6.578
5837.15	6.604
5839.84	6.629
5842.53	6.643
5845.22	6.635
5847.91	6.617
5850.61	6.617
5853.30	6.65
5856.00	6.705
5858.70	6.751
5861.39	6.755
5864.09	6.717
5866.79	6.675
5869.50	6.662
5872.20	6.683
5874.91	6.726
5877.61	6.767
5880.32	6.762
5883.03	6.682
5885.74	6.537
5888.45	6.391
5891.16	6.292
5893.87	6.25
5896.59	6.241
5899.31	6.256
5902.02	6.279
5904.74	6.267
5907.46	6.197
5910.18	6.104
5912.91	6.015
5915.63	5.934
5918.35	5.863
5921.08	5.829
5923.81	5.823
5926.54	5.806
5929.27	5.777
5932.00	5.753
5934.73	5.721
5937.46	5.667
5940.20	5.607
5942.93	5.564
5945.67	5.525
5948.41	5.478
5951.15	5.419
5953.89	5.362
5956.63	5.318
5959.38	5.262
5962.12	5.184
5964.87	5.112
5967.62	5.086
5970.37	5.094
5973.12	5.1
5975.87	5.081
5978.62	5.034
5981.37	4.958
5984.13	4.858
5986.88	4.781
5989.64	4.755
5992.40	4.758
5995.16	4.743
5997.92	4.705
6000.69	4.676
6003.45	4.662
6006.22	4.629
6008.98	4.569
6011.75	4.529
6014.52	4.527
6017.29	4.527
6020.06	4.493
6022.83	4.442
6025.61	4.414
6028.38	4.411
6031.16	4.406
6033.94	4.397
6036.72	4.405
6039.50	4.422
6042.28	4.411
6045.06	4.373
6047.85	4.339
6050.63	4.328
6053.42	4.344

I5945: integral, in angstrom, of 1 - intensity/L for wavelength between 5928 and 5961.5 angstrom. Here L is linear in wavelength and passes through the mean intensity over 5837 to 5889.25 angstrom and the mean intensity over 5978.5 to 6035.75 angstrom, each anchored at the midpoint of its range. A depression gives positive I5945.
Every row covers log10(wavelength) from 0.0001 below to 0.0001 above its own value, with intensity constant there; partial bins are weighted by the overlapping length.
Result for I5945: -0.1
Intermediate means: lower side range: 6.66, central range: 5.53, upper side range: 4.62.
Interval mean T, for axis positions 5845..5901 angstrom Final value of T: 6.59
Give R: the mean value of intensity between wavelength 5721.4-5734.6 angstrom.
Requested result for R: 5.49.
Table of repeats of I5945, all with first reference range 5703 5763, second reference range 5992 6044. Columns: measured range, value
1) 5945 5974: -3.32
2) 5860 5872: -3.97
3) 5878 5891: -4.19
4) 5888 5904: -4.36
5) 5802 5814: -1.93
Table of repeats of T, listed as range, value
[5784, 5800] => 6.02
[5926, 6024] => 5.06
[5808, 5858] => 6.47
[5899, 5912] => 6.21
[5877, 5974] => 5.84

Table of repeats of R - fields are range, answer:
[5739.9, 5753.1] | 5.39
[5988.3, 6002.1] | 4.73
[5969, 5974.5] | 5.1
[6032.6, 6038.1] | 4.4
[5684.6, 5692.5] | 5.24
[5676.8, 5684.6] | 5.06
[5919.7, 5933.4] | 5.8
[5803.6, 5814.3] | 6.07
